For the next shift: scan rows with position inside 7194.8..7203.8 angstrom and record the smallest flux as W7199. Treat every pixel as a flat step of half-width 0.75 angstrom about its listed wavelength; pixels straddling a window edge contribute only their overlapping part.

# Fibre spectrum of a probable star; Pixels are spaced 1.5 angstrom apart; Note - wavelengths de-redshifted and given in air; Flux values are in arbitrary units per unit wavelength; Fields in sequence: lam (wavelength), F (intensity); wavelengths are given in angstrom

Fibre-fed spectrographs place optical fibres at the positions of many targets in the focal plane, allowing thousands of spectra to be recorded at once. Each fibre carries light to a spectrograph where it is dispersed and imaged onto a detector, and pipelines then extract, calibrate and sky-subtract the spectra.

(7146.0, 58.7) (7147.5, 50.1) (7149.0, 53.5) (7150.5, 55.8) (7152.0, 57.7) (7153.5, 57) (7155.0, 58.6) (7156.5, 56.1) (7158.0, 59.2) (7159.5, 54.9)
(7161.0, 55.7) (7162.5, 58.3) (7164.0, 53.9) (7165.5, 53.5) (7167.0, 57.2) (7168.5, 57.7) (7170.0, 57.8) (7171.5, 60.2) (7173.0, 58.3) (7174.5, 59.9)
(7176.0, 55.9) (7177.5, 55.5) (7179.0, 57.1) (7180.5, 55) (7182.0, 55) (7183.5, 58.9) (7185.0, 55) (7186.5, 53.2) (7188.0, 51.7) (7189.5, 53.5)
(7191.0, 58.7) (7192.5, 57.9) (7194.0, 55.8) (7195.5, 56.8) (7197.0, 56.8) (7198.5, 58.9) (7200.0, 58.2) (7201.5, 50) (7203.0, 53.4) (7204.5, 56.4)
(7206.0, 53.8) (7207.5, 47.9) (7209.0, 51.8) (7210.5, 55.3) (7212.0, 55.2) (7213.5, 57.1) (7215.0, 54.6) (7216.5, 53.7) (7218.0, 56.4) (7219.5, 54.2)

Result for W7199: 50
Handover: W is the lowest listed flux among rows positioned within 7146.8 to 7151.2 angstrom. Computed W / 50.1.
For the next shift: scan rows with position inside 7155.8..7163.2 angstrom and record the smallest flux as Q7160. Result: 54.9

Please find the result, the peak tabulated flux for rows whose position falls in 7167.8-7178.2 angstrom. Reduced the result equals 60.2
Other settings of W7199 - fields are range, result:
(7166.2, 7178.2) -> 55.5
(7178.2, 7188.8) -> 51.7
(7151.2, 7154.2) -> 57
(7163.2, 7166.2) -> 53.5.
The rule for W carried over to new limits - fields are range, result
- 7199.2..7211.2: 47.9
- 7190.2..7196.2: 55.8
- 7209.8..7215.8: 54.6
